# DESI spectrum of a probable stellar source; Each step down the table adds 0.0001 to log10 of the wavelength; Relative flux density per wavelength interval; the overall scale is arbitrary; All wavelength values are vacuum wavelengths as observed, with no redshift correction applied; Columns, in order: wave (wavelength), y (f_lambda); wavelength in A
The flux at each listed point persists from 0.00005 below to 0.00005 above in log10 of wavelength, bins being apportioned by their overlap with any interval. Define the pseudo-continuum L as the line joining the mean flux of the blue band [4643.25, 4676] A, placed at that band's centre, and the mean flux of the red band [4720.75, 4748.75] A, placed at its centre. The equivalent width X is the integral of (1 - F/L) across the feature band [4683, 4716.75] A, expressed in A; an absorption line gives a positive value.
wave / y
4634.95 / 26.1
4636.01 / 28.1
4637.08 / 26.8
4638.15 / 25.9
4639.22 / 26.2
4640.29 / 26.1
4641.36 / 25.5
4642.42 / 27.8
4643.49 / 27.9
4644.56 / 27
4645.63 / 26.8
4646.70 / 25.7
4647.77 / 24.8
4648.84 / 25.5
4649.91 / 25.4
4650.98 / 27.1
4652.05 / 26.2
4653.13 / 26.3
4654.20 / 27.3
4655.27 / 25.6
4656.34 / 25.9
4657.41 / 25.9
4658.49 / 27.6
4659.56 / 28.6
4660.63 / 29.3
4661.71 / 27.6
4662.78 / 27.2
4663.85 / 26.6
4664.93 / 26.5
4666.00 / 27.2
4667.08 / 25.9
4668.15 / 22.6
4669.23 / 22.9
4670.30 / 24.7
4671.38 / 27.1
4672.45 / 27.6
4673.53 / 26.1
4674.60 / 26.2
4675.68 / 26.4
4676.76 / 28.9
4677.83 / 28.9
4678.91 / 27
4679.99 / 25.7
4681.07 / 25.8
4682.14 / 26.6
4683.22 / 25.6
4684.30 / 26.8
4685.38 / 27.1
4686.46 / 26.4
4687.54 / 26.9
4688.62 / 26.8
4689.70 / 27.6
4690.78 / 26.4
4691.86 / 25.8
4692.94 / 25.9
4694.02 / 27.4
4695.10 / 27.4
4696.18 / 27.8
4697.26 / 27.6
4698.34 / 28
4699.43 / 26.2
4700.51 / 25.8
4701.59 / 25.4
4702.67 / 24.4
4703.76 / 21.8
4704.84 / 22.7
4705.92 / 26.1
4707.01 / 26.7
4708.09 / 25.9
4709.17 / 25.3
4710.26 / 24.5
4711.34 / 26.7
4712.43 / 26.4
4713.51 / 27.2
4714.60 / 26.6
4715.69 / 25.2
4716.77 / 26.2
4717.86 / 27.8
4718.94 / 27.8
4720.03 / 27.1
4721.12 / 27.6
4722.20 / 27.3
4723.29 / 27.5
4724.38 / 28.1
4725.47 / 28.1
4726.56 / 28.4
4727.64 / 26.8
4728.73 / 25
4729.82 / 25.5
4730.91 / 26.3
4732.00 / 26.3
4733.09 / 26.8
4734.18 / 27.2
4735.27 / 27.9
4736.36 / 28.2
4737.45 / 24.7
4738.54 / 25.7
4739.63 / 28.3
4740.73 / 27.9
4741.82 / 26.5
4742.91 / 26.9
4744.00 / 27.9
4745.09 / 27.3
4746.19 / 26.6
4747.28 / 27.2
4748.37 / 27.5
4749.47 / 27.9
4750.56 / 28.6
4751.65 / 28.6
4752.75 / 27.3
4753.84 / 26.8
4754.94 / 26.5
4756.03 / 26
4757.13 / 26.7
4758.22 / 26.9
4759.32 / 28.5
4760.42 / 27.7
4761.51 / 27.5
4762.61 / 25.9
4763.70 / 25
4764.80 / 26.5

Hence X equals 0.7 A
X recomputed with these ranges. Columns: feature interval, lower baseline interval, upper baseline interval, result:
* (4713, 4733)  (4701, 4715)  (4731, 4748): -0.6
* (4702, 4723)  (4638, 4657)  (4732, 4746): 0.7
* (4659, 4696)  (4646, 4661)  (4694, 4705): -0.7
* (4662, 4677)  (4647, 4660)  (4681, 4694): 0.2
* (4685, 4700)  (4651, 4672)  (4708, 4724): -0.2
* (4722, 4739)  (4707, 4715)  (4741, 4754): 0.0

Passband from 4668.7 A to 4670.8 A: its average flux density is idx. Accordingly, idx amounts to 23.8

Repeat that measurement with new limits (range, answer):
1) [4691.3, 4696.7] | 26.9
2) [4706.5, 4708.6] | 26.3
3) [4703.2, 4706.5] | 23.5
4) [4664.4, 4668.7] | 25.5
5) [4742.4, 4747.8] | 27.2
